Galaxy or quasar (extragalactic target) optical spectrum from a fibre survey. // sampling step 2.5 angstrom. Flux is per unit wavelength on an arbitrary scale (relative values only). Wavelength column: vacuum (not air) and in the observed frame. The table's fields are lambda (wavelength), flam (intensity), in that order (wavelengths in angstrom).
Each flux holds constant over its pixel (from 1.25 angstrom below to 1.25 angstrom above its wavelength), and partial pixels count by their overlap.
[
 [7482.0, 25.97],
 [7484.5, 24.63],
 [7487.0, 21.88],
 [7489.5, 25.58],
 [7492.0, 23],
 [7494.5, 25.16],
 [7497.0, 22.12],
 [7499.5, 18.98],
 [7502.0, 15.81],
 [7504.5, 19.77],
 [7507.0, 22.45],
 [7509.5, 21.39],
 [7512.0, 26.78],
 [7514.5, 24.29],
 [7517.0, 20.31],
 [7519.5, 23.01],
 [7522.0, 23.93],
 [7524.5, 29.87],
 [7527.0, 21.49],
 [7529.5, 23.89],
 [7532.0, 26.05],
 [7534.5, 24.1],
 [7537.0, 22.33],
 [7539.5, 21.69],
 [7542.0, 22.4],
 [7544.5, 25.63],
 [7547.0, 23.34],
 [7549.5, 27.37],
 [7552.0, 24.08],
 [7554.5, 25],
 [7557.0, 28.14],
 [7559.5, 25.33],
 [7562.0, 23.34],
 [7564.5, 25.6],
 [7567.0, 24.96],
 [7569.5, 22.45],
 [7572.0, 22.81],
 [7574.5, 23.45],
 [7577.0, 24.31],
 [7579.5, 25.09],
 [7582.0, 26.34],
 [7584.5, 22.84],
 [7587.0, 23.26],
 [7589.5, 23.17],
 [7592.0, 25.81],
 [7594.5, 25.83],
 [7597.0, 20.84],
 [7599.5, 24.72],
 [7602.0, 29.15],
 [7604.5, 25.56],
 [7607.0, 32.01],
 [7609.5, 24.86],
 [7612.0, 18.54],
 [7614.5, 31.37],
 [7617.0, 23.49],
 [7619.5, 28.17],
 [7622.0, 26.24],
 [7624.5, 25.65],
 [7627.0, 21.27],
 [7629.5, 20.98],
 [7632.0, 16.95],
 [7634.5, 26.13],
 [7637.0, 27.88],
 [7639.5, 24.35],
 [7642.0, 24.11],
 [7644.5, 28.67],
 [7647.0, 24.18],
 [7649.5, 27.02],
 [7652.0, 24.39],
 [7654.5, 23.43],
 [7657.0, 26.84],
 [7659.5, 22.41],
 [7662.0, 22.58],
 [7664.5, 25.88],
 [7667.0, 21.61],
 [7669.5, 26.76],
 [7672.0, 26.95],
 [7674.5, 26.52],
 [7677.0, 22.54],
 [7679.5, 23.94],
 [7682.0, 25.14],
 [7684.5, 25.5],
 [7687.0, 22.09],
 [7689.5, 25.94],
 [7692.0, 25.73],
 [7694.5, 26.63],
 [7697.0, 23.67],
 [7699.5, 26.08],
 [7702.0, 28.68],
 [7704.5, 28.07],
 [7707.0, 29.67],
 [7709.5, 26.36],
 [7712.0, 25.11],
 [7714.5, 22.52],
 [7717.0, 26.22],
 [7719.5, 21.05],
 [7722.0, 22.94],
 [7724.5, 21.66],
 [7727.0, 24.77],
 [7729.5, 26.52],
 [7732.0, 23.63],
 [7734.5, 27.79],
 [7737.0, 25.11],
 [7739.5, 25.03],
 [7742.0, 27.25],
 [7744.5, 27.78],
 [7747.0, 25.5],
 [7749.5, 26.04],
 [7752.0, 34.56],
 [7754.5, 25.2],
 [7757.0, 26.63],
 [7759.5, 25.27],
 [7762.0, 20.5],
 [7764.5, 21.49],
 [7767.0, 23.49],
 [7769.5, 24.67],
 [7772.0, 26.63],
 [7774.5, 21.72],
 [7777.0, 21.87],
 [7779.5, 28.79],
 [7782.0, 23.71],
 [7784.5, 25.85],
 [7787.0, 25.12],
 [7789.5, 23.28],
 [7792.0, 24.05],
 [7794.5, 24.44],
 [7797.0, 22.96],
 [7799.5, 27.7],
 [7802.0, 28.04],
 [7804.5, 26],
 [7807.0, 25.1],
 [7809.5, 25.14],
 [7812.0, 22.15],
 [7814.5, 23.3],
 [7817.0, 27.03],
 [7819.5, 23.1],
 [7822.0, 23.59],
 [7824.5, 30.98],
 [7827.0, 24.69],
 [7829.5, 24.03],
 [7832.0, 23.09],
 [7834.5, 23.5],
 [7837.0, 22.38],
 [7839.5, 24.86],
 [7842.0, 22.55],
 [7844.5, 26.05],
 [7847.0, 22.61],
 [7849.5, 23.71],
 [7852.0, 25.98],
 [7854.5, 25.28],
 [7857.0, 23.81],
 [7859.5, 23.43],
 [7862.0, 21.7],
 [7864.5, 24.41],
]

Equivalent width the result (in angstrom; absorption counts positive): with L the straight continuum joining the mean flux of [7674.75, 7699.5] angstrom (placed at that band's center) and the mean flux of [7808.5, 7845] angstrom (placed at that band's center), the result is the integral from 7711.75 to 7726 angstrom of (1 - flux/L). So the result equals 0.9 angstrom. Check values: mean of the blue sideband 24.7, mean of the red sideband 24.4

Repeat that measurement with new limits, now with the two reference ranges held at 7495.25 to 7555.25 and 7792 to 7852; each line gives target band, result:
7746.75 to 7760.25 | -1.71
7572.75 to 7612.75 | -2.17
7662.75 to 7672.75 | -0.50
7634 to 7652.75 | -1.66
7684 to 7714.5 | -2.47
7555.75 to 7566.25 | -1.00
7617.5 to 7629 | -0.61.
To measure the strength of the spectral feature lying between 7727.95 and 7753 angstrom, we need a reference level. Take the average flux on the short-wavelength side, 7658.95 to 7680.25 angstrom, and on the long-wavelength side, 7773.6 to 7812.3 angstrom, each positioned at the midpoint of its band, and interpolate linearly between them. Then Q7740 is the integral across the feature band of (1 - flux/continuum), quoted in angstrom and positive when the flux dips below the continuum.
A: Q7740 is -2.2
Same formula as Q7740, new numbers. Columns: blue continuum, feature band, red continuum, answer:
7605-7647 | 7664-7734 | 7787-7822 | -0.5 angstrom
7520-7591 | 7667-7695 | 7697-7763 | 0.3 angstrom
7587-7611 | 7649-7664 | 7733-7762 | 0.9 angstrom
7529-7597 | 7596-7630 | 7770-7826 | -1.2 angstrom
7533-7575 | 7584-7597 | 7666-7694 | 0.3 angstrom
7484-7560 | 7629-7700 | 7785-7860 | -1.9 angstrom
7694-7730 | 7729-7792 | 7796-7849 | -0.7 angstrom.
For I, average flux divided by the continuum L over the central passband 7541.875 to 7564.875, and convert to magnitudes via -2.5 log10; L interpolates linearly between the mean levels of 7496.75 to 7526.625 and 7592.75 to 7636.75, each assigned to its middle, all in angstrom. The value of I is -0.08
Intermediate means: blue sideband 22.4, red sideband 24.9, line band 25.1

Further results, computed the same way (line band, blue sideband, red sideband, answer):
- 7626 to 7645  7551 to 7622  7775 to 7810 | 0.06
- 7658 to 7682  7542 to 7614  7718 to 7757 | 0.04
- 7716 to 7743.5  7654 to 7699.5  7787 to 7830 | 0.01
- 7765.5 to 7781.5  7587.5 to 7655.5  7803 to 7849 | 0.01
